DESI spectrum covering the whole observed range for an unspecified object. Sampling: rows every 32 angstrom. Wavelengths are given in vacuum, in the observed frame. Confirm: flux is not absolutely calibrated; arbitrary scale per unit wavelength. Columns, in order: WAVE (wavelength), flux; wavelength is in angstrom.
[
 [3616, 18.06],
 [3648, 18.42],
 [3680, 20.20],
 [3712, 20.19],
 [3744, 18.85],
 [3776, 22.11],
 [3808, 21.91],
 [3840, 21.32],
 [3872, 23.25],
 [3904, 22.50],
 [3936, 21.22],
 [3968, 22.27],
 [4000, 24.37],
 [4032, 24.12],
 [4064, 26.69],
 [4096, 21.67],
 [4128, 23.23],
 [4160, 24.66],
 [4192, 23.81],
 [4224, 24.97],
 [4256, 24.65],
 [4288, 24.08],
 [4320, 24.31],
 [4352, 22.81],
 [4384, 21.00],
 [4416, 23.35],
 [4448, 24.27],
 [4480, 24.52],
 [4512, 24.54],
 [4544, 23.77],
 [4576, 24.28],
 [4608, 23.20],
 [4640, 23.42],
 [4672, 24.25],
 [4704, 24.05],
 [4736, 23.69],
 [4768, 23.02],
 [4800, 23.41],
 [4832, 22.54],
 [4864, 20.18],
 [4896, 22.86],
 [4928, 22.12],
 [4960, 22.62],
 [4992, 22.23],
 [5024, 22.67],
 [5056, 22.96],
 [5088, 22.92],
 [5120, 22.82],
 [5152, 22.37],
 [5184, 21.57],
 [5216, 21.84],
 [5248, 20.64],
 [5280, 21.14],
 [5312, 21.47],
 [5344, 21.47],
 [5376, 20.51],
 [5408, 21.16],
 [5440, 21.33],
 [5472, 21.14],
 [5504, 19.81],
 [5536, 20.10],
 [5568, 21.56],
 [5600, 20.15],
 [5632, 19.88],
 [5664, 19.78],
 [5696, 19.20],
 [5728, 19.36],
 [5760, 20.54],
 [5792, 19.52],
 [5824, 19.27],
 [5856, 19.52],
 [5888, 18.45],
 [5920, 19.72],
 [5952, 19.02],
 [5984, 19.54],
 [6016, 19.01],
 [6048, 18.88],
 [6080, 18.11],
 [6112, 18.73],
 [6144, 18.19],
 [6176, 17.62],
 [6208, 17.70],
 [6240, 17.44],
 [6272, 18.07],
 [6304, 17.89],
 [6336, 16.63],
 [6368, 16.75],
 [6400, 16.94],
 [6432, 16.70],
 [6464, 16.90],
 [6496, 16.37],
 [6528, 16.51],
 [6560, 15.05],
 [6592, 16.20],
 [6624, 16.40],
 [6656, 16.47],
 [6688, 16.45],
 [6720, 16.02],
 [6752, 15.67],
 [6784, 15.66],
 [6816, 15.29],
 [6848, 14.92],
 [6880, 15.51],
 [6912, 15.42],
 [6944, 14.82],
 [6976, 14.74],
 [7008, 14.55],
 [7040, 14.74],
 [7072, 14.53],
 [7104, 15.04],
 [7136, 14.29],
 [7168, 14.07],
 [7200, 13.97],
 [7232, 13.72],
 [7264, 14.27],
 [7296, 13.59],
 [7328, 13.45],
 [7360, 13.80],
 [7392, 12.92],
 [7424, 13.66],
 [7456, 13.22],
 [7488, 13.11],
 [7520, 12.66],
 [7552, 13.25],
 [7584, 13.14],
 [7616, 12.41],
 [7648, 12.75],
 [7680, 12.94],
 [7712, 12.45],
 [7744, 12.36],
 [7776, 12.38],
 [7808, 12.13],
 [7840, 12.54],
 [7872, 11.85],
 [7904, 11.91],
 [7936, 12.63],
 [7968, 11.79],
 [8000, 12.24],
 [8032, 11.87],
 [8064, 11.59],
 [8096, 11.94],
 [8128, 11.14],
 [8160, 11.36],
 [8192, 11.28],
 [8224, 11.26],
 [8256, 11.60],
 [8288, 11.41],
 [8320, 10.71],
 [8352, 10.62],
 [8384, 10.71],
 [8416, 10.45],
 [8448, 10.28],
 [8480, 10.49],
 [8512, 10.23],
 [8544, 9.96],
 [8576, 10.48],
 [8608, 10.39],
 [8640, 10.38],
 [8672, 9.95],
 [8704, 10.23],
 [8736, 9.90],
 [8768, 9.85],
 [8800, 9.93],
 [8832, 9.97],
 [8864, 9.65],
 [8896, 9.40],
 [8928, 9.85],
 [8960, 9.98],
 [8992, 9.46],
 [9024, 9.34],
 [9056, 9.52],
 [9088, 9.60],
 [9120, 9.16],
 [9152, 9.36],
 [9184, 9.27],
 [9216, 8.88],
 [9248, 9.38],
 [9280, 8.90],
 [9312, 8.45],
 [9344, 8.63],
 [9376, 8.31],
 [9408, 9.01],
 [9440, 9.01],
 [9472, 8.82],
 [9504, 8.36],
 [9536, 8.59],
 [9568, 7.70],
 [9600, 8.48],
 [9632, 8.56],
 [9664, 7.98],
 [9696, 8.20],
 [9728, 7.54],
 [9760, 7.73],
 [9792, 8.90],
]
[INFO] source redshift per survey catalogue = 0.00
